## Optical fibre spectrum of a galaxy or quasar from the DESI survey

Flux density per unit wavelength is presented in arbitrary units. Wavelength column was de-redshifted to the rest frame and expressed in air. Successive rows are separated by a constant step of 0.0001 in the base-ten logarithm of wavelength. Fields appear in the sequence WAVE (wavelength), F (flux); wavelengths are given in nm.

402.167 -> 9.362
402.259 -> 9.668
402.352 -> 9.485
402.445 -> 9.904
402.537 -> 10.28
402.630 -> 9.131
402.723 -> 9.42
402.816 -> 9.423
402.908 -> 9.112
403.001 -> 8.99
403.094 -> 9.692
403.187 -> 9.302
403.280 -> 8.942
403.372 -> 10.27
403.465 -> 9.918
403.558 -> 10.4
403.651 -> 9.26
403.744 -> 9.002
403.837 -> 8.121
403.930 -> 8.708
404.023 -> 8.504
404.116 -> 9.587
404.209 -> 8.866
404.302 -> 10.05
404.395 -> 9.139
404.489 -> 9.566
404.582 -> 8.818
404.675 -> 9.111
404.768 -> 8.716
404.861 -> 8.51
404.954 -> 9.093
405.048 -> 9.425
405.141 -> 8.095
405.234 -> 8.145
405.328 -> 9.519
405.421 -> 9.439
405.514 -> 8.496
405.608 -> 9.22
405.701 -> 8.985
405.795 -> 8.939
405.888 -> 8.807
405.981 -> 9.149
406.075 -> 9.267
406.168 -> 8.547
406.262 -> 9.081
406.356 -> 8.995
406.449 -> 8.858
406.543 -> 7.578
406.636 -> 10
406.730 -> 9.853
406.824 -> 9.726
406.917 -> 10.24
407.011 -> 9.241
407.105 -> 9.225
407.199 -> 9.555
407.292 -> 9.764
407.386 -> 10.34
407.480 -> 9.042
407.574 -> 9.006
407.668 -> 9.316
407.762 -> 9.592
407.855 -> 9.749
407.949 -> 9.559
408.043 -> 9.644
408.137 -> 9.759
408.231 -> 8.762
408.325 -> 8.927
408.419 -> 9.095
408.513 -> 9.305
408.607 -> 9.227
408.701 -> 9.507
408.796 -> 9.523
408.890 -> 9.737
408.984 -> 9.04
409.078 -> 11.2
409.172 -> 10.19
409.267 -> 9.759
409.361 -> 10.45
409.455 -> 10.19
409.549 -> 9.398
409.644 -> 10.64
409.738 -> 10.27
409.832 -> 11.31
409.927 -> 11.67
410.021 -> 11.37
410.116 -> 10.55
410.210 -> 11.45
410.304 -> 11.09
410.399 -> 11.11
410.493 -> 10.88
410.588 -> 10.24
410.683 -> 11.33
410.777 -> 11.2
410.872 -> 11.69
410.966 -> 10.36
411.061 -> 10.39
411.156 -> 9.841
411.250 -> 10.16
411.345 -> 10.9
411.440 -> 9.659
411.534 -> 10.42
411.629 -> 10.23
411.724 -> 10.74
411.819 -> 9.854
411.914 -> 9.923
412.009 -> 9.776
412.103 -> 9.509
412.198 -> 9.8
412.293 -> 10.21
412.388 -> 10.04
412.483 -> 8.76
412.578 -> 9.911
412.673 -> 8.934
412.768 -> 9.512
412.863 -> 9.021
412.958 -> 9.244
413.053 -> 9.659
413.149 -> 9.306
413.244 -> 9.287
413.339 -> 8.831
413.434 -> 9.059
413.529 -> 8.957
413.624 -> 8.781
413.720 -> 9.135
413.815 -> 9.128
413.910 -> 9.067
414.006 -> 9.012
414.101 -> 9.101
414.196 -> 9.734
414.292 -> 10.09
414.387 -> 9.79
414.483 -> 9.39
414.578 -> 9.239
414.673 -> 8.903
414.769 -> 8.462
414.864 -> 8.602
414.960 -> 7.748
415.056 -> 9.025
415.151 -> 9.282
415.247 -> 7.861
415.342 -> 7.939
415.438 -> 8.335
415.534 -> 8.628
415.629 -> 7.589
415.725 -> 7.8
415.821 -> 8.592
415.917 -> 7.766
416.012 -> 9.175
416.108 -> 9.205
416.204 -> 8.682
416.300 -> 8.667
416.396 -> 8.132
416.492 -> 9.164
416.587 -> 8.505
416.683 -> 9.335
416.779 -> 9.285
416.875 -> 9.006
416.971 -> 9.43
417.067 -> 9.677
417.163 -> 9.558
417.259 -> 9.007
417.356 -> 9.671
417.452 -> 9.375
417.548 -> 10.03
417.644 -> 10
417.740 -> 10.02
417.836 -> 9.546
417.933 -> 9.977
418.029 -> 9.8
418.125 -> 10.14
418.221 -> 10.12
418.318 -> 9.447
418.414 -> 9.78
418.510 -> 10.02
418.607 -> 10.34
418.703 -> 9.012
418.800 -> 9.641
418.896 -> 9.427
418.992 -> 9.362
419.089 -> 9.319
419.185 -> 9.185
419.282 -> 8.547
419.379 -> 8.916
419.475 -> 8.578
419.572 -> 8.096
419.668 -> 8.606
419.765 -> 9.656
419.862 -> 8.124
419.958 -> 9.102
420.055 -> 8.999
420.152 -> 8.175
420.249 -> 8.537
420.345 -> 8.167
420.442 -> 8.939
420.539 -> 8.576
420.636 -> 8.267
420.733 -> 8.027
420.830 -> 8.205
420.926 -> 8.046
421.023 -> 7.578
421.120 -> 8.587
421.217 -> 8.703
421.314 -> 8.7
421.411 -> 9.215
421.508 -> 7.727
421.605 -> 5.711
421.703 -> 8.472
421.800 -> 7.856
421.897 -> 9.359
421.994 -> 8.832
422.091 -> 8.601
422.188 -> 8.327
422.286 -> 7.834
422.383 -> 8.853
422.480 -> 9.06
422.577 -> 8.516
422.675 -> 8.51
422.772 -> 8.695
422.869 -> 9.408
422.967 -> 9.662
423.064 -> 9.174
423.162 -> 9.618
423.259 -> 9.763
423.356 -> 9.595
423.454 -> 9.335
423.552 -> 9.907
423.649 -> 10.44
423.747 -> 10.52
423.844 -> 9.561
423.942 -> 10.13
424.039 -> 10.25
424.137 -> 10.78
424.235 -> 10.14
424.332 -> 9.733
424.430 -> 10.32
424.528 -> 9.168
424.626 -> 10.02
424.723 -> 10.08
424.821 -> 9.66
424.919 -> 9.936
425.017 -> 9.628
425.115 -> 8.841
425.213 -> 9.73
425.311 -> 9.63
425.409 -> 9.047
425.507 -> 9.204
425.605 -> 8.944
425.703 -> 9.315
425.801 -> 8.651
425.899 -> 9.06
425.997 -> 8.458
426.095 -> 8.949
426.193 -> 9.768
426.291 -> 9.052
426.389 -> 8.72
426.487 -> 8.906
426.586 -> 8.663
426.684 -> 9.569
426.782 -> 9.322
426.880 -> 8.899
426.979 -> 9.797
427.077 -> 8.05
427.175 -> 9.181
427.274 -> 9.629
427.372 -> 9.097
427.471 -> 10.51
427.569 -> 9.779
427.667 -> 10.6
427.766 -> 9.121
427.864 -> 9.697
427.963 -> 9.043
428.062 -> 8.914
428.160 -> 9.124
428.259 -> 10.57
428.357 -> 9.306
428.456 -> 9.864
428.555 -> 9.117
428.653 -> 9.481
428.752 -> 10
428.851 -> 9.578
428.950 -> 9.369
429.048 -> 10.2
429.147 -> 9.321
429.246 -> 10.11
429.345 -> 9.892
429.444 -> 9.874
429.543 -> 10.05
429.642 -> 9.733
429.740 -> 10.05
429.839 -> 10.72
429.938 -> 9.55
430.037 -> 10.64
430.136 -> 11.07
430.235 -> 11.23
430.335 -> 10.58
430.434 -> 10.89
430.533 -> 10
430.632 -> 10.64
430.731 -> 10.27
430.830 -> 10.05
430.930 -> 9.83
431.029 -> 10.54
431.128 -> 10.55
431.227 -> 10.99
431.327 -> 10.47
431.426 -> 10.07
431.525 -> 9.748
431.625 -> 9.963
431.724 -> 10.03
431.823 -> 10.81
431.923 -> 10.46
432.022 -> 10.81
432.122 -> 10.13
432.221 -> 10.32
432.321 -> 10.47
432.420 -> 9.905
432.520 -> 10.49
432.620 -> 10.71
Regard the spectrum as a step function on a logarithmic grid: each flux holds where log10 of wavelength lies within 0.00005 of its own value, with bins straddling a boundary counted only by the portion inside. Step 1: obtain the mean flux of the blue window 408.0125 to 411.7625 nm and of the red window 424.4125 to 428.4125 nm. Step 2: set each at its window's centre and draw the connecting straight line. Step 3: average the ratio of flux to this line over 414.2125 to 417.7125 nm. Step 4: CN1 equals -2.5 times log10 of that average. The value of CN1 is 0.12 mag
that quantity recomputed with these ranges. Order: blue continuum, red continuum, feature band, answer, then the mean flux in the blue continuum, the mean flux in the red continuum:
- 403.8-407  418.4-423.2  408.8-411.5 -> -0.18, 9.04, 8.72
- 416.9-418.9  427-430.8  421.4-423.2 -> 0.14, 9.71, 9.87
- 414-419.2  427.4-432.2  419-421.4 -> 0.10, 9.17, 10.1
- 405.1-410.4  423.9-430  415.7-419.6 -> 0.04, 9.61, 9.55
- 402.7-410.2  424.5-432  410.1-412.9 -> -0.08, 9.45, 9.74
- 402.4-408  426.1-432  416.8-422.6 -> 0.08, 9.24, 9.85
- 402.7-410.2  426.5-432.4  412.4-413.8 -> 0.05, 9.45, 9.93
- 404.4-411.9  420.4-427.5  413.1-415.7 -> 0.07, 9.74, 9.11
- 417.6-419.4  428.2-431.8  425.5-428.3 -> 0.08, 9.62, 10.1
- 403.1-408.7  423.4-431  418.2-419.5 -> 0.01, 9.22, 9.7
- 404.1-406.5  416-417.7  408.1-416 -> -0.06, 9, 9.22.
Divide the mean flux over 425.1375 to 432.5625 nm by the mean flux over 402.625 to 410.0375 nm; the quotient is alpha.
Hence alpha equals 1.04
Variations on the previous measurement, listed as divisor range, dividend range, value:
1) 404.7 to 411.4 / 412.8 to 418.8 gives 0.94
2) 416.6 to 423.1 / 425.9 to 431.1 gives 1.09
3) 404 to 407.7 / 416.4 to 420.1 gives 1.02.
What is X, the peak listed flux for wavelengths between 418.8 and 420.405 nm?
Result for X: 9.656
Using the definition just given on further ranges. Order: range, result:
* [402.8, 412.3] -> 11.69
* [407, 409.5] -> 11.2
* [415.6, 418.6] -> 10.14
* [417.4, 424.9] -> 10.78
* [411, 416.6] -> 10.9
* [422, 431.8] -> 11.23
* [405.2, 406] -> 9.519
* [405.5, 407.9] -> 10.34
